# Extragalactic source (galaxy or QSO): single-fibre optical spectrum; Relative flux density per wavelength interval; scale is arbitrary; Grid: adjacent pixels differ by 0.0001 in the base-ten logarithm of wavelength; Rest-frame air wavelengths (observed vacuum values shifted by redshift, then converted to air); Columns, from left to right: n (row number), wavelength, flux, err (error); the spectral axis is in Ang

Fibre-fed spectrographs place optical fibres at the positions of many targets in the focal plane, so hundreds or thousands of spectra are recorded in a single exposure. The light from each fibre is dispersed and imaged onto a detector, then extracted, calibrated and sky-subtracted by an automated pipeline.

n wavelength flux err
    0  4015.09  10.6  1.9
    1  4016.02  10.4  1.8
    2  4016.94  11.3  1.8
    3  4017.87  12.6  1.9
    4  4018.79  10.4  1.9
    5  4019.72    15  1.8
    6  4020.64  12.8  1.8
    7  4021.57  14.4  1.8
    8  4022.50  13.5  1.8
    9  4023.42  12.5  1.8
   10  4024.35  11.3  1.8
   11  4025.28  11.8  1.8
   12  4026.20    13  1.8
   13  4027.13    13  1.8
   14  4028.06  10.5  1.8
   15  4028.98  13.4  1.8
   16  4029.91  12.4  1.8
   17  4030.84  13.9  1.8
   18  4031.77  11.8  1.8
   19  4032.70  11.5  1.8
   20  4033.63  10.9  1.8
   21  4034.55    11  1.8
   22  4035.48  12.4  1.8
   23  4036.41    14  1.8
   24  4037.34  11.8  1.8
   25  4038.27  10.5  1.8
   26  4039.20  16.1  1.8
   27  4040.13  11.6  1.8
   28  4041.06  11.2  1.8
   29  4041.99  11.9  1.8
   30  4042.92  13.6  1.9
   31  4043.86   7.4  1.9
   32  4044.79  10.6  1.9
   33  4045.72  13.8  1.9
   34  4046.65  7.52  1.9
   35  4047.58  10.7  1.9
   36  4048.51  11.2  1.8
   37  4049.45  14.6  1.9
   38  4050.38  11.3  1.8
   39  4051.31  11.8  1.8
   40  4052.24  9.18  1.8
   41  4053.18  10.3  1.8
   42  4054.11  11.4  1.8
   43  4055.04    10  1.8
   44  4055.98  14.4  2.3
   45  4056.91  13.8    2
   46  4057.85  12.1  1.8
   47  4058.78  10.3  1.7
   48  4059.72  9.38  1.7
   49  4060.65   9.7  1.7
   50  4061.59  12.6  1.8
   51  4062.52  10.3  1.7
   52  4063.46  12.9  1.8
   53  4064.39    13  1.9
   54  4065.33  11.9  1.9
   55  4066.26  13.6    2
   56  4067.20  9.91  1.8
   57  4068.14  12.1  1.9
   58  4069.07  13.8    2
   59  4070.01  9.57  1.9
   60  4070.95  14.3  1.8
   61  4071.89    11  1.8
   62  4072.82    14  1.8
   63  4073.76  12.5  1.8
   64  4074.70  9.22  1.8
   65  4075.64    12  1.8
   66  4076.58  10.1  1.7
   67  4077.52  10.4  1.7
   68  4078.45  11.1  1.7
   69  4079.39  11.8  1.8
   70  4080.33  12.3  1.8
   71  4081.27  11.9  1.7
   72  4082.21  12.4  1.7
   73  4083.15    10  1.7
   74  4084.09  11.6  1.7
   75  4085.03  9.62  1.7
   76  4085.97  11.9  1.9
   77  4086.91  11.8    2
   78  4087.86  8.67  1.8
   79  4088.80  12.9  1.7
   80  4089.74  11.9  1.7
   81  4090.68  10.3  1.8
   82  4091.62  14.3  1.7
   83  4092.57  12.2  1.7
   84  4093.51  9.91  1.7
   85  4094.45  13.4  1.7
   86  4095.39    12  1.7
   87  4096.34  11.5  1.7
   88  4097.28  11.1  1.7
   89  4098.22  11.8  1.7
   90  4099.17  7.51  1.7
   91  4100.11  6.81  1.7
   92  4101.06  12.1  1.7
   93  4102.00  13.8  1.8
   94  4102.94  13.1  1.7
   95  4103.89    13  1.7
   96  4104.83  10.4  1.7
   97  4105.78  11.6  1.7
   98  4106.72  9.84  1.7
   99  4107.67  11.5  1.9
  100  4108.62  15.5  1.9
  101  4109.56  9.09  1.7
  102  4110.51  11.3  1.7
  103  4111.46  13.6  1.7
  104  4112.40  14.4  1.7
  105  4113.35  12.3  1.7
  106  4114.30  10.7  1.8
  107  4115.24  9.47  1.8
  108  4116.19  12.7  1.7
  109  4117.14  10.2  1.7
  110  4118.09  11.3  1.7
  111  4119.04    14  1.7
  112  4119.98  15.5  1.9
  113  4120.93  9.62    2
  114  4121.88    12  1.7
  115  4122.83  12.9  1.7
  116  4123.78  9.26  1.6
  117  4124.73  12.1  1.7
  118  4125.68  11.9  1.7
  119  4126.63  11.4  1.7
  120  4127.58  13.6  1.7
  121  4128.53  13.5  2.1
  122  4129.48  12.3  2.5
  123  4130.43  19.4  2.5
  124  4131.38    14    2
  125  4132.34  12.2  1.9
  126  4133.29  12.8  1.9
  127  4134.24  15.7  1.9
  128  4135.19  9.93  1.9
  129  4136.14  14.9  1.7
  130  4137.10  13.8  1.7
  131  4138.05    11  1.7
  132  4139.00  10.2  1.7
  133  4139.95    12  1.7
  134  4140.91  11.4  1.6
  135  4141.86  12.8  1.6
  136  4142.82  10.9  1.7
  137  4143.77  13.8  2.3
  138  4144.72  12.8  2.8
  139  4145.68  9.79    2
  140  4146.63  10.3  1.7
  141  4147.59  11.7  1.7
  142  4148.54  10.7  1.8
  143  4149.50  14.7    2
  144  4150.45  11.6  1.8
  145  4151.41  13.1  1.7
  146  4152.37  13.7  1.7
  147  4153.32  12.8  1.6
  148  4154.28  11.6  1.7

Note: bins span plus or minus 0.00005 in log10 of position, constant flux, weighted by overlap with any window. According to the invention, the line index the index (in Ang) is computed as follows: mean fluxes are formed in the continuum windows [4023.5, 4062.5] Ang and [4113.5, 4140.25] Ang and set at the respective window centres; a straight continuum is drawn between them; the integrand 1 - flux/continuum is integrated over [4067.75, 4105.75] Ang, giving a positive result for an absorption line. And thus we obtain 1.8 Ang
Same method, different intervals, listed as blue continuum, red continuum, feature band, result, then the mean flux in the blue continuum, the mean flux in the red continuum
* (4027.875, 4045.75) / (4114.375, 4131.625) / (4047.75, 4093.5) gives 2.2 Ang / 12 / 12.5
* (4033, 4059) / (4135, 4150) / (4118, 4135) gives -1.5 Ang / 11.6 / 12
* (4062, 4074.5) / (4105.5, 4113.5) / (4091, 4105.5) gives 0.7 Ang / 12.2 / 12.1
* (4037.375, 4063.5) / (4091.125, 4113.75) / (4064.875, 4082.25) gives -0.3 Ang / 11.4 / 11.7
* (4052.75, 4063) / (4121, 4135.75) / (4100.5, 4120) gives 0.5 Ang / 11.3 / 12.8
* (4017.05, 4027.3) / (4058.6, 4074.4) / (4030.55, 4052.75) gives 1.2 Ang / 12.7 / 11.8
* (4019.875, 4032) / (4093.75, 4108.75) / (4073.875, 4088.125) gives 0.9 Ang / 12.7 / 11.4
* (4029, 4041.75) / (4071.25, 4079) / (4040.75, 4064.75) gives 1.1 Ang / 12.3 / 11.4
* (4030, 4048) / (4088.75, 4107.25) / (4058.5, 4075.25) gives -0.2 Ang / 11.7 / 11.4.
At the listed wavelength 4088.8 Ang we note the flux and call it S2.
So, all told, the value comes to 12.9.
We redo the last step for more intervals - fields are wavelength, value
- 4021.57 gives 14.4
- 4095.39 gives 12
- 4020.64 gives 12.8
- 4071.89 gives 11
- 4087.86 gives 8.67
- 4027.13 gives 13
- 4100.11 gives 6.81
